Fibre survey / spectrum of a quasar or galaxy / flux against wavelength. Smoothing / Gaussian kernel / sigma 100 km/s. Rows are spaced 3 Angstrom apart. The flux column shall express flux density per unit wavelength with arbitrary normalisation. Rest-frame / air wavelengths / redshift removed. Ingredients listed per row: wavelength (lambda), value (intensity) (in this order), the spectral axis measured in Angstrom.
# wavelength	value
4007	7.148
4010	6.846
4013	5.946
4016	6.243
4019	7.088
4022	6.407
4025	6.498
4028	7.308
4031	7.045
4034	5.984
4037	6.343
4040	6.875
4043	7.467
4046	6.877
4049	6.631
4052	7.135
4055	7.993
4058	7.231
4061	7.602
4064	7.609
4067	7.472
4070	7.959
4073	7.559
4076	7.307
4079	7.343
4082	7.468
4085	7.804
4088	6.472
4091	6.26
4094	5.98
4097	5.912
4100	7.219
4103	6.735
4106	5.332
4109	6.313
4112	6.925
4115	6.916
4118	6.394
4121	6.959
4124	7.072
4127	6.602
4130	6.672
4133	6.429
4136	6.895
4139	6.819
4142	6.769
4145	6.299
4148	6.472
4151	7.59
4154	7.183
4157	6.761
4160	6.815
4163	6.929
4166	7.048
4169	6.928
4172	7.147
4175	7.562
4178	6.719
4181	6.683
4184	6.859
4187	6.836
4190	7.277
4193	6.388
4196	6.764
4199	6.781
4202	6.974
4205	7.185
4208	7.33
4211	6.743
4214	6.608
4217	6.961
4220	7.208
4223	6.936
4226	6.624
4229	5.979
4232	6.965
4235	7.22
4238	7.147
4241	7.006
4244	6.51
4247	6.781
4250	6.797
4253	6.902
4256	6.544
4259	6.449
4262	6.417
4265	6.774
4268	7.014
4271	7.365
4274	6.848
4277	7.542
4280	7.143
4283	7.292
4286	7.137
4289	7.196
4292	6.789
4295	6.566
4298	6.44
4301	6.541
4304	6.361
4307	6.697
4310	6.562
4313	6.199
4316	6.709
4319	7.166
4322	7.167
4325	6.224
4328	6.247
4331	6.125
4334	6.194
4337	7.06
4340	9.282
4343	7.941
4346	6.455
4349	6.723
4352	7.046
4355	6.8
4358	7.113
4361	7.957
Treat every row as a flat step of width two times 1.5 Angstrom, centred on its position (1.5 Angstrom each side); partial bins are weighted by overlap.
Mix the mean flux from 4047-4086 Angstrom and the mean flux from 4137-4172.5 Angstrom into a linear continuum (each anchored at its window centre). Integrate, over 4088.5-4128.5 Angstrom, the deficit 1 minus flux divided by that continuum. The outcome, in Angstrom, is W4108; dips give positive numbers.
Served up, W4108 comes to 3.8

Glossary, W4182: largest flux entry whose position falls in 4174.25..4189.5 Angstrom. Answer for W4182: 7.562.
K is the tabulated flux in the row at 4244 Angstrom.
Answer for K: 6.51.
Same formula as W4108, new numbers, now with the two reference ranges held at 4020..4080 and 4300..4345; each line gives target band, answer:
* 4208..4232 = 0.6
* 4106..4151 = 2.4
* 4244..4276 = 0.5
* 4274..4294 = -0.8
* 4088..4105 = 1.6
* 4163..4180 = -0.1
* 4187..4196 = 0.2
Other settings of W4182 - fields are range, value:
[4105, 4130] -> 7.072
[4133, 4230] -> 7.59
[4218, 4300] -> 7.542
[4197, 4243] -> 7.33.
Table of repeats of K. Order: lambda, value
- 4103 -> 6.735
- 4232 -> 6.965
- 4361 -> 7.957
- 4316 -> 6.709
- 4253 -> 6.902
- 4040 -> 6.875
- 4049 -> 6.631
